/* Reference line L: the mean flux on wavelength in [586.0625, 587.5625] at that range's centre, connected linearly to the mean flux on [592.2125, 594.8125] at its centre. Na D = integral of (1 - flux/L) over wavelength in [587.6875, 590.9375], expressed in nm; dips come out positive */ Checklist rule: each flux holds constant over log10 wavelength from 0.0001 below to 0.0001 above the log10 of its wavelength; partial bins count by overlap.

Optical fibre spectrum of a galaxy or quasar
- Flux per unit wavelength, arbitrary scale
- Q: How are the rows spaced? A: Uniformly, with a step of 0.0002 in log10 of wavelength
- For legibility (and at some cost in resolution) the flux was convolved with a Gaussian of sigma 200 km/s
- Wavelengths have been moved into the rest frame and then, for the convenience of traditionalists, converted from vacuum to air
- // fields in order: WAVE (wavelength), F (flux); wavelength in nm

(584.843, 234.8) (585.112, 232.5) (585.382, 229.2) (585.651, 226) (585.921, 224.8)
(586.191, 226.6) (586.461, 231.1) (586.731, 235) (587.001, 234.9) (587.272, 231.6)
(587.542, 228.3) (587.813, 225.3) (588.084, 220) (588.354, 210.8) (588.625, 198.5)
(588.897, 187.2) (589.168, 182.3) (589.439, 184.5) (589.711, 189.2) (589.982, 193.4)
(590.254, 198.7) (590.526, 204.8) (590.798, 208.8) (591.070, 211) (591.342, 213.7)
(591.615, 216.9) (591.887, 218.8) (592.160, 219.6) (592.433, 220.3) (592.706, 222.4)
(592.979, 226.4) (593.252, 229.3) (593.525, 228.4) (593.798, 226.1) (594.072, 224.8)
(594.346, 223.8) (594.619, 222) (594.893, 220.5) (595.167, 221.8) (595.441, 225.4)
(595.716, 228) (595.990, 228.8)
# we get 0.41 nm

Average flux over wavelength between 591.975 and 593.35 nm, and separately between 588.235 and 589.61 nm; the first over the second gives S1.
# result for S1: 1.16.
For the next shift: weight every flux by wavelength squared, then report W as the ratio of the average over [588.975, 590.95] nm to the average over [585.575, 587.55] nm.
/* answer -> 0.9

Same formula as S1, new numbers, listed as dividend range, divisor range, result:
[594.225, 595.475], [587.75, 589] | 1.07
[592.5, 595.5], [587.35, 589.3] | 1.08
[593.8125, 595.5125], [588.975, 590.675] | 1.16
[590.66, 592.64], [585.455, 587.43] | 0.94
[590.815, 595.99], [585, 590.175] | 1.03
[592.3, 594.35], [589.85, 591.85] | 1.09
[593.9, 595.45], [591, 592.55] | 1.03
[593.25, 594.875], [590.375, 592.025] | 1.06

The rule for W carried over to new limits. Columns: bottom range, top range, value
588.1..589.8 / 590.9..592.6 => 1.13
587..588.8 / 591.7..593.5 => 1.03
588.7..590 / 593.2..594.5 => 1.23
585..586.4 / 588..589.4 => 0.88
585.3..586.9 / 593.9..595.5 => 1.00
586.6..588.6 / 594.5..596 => 1.02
